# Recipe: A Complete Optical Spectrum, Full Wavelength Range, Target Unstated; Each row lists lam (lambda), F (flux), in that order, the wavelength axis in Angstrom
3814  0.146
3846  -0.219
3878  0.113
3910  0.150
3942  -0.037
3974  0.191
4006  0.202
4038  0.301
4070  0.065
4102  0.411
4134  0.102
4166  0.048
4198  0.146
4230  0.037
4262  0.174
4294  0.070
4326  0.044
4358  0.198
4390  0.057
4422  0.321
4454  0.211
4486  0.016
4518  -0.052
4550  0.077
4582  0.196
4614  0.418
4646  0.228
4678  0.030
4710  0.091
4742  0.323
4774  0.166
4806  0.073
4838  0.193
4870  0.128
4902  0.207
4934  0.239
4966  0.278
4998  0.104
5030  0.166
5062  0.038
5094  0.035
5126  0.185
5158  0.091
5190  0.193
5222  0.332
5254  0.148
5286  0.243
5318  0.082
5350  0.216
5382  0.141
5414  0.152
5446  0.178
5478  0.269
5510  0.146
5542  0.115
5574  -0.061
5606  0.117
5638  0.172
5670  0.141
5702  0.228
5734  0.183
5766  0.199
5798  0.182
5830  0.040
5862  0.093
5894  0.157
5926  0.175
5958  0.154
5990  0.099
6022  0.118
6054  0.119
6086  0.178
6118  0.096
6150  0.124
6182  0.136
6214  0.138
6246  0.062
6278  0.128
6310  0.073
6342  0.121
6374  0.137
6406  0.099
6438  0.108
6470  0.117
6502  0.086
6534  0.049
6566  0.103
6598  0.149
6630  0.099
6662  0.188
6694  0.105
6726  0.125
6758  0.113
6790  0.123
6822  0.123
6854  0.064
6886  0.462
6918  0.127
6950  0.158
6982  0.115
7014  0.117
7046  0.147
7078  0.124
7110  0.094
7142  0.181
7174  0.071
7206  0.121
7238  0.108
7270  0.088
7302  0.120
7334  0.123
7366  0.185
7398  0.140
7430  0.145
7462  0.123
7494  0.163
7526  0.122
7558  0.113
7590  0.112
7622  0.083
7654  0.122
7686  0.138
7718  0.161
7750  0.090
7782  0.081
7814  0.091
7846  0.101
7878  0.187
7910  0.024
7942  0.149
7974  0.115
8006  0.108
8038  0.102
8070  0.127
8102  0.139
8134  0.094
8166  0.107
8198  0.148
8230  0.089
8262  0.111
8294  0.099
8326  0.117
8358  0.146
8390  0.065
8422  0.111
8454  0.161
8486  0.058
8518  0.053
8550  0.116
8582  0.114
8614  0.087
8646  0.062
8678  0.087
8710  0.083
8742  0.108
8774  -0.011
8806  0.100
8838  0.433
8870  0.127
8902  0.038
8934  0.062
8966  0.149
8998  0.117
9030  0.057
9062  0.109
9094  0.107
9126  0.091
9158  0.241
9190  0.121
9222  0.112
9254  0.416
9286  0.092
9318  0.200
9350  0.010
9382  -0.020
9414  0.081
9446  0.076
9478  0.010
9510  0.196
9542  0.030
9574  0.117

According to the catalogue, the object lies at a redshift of 0.85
